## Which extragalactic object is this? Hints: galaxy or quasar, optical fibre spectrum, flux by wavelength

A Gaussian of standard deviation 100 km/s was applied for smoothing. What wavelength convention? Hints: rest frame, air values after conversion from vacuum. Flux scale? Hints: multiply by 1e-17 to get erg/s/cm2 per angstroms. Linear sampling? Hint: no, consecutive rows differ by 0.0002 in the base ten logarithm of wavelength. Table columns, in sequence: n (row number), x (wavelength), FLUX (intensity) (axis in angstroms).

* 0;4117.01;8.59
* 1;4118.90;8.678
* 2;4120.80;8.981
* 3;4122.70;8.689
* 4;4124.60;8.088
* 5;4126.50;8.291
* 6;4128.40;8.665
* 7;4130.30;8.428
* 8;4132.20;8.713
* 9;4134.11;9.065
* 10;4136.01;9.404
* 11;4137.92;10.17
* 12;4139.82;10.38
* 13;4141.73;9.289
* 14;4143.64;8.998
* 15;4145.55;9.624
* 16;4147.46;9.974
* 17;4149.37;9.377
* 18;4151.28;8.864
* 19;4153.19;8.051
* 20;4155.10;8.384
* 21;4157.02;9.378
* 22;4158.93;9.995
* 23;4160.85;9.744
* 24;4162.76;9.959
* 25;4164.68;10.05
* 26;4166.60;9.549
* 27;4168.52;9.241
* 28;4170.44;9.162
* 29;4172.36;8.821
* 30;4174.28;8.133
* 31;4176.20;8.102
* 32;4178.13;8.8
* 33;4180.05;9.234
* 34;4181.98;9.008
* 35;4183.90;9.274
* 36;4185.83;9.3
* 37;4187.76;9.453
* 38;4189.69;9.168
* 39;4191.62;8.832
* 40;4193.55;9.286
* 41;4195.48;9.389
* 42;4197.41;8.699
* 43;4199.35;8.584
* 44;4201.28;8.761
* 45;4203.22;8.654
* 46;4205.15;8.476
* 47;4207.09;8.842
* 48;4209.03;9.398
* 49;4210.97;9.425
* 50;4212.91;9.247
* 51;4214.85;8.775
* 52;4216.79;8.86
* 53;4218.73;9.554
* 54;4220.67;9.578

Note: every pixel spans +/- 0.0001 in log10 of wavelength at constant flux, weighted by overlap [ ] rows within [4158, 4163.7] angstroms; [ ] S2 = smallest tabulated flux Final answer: 9.744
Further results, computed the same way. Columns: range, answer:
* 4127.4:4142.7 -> 8.428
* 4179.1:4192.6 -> 8.832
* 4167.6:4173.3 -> 8.821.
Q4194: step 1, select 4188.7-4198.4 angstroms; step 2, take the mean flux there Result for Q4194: 9.07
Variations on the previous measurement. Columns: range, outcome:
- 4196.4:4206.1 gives 8.64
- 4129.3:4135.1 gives 8.74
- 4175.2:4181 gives 8.71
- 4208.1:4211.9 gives 9.41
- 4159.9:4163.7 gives 9.87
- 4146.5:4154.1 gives 9.08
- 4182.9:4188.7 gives 9.34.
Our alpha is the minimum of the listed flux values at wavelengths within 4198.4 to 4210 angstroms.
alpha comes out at 8.476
